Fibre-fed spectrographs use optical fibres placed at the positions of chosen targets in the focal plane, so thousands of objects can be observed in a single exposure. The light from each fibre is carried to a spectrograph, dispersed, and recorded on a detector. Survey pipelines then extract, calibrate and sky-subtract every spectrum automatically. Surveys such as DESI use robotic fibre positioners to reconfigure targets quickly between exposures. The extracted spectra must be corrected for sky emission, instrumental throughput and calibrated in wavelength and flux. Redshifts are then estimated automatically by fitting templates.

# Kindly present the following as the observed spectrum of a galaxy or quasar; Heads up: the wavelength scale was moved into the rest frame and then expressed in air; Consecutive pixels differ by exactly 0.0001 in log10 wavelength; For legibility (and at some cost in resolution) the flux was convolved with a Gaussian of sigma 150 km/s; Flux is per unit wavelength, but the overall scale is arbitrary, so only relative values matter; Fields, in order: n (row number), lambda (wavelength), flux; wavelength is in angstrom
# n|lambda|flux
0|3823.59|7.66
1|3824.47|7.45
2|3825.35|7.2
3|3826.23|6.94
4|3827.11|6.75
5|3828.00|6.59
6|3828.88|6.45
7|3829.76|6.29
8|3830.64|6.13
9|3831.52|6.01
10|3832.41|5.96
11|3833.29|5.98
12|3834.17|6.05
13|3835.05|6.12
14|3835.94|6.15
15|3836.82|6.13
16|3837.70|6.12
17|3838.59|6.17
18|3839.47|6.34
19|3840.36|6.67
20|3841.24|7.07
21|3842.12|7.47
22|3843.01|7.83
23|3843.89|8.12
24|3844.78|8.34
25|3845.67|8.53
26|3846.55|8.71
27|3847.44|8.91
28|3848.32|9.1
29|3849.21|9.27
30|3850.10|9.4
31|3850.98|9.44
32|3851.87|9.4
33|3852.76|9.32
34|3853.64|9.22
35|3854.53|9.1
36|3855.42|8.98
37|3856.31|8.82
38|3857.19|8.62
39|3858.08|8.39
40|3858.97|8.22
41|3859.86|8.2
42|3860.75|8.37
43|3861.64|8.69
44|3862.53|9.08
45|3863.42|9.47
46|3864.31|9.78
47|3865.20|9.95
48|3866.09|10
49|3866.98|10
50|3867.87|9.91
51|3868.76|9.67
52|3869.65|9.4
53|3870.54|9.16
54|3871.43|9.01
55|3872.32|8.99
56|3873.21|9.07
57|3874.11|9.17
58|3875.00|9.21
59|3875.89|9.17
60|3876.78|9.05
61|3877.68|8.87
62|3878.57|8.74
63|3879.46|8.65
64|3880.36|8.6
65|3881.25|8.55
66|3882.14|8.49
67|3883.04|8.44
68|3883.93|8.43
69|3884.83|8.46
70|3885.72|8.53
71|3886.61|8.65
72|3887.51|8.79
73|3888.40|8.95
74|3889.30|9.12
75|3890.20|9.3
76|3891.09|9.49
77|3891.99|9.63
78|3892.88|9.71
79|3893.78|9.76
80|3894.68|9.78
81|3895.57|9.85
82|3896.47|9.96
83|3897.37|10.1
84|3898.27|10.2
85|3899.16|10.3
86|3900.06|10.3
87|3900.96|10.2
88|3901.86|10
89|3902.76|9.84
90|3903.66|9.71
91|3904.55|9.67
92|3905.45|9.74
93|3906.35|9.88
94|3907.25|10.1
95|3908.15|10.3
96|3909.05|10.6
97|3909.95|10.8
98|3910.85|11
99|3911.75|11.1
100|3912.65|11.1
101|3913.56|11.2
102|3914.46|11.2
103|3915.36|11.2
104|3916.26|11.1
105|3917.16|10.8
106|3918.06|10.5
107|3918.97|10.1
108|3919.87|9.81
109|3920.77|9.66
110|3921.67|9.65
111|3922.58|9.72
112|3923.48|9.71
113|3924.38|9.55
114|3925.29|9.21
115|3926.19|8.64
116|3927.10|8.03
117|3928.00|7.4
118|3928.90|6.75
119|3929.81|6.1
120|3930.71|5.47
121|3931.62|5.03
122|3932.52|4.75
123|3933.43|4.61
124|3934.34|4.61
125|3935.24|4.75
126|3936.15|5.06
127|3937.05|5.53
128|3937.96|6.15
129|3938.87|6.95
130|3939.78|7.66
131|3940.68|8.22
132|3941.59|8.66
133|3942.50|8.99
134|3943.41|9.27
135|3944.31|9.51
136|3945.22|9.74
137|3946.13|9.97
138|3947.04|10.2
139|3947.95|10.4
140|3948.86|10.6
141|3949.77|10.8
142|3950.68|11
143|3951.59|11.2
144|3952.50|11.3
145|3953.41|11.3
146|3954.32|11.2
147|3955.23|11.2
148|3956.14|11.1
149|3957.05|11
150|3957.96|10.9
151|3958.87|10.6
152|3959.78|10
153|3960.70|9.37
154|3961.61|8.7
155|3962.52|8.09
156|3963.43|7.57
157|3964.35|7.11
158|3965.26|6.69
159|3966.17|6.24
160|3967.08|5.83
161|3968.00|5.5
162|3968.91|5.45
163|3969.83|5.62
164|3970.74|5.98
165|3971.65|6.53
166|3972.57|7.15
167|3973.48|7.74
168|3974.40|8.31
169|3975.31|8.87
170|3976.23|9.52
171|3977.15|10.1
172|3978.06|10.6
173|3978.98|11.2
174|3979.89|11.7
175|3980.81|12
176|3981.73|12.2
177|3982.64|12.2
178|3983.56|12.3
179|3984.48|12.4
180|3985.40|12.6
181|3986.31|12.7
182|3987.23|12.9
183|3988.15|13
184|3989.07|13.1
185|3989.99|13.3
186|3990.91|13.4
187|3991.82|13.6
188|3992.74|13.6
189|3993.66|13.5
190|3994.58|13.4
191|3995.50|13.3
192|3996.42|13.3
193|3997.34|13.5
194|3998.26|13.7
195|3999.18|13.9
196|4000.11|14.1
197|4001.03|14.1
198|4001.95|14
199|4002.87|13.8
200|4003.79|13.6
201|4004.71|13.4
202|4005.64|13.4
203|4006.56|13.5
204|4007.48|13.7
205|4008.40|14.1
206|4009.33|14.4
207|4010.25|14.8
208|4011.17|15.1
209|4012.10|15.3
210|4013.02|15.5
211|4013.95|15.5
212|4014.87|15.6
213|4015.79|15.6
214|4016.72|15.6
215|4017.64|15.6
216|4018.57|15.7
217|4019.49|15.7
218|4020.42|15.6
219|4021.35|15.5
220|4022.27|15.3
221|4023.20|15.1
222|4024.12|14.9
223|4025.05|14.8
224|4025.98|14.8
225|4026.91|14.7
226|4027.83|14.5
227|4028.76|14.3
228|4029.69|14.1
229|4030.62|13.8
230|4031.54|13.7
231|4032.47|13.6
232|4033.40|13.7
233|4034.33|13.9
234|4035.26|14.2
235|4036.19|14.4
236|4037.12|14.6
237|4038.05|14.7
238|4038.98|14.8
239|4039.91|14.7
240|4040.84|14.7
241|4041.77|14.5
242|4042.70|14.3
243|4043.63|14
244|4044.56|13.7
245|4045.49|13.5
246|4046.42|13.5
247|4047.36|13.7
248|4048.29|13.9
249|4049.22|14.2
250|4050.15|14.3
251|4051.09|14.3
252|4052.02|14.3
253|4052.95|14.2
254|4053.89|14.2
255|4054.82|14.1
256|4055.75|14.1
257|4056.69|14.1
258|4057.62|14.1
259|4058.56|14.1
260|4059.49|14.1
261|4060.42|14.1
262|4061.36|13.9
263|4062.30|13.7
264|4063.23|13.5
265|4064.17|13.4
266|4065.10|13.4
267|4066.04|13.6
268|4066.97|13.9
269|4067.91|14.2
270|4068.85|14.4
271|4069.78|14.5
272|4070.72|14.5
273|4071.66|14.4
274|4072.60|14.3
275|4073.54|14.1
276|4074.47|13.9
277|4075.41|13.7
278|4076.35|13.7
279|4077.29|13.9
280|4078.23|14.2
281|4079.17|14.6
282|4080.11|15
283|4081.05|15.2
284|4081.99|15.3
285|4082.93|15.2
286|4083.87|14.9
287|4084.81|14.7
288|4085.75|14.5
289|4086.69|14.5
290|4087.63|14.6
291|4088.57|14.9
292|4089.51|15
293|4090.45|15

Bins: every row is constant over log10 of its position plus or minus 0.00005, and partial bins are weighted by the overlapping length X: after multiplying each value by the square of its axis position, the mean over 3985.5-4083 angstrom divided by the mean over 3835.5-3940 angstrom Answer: 1.74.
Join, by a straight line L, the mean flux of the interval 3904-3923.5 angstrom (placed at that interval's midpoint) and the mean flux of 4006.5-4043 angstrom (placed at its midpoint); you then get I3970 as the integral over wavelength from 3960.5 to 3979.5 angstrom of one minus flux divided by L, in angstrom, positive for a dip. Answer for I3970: 7.39 angstrom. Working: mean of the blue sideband 10.4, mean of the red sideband 14.7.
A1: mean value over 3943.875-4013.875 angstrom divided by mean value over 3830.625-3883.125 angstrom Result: 1.34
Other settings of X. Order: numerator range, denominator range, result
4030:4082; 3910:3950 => 1.74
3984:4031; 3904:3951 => 1.67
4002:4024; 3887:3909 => 1.61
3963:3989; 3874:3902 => 1.06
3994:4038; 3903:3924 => 1.47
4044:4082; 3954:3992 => 1.49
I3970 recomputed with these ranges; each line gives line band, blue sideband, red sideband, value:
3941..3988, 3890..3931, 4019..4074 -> 7.6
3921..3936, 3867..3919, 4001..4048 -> 5.2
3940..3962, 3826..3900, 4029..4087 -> 1.7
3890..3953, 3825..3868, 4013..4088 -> 6.6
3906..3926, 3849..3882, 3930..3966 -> -3.6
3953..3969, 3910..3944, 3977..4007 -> 2.8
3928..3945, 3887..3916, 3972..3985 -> 6.0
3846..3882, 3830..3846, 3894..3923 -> -4.9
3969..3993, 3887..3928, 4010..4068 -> 3.3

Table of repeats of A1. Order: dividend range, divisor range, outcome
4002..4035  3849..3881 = 1.60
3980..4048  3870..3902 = 1.52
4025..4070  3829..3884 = 1.70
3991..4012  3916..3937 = 1.77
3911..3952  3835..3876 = 1.02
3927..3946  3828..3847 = 1.01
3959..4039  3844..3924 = 1.31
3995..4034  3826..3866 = 1.84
